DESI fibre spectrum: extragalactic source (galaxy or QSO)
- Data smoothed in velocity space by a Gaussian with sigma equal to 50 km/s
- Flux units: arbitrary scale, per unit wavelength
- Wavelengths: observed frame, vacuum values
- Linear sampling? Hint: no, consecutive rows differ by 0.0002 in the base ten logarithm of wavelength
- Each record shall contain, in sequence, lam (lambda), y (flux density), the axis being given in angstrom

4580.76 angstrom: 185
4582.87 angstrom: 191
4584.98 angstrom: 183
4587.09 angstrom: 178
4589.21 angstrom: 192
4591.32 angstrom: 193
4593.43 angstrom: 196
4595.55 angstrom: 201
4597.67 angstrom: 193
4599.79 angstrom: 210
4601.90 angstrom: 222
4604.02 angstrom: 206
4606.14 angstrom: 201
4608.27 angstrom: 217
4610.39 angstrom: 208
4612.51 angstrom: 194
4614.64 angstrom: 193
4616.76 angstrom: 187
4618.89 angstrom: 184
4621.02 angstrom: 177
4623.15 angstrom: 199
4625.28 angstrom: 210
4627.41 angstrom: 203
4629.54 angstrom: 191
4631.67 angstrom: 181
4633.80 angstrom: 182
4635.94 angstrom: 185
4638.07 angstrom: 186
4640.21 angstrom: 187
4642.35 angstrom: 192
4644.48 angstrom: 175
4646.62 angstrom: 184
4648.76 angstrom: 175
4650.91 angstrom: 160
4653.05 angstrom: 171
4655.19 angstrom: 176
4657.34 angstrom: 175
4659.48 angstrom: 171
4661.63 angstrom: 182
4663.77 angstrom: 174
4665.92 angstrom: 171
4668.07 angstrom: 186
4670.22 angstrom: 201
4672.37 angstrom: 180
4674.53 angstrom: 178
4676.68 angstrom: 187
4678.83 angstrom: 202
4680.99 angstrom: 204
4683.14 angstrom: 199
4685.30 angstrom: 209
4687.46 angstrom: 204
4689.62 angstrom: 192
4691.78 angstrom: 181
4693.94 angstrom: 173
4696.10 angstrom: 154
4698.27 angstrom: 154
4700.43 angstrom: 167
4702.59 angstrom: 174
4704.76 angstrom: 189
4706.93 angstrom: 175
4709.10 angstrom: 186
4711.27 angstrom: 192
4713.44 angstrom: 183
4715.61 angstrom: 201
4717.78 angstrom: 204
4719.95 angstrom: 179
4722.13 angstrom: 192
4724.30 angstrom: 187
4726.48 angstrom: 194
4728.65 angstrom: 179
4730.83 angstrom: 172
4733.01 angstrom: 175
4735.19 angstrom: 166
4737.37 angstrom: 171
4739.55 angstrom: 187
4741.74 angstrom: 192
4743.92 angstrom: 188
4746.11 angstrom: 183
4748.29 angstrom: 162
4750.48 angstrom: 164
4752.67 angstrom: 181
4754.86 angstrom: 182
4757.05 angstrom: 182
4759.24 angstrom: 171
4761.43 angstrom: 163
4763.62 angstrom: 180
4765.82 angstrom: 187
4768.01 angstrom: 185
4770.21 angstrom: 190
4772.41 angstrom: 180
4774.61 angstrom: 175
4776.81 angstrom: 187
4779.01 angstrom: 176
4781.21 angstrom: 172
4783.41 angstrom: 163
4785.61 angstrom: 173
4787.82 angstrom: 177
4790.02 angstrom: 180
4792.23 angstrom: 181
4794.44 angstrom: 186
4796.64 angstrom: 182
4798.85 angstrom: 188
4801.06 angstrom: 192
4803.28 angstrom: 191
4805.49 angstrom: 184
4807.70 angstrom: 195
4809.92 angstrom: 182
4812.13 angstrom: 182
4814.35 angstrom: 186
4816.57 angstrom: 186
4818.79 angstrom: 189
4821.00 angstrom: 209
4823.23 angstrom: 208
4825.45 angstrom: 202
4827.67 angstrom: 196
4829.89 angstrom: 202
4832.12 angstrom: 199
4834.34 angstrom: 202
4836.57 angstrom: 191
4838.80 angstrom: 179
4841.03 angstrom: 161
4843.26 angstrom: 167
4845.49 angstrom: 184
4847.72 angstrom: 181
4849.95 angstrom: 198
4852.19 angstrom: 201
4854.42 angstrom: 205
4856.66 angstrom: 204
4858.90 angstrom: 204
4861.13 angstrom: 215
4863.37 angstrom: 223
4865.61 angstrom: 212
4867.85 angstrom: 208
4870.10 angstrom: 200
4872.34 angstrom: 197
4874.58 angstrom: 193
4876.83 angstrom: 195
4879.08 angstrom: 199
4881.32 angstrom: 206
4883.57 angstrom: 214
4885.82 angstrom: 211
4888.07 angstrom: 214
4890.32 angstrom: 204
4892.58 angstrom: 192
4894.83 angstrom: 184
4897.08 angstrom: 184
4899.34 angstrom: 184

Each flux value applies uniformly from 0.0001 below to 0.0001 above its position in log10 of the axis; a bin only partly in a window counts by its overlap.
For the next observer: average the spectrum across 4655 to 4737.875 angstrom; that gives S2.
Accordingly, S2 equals 183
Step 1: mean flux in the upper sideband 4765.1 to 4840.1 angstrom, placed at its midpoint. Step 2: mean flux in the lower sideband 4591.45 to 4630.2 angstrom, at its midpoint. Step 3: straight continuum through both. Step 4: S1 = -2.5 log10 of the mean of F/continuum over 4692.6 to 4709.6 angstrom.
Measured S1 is 0.13 mag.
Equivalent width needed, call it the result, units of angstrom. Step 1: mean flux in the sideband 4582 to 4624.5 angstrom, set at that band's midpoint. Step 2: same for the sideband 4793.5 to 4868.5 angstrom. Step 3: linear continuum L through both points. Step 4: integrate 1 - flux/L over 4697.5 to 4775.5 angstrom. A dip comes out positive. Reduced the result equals 5.79 angstrom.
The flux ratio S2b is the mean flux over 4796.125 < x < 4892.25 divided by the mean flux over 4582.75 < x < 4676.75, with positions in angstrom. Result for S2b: 1.0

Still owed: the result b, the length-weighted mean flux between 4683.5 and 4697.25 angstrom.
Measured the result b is 186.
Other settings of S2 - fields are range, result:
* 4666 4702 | 185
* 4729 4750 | 177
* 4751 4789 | 178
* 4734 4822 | 181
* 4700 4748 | 183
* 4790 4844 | 189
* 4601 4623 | 199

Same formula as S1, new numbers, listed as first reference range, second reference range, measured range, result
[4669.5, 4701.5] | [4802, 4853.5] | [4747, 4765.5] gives 0.084 mag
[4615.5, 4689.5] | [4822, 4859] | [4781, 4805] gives 0.060 mag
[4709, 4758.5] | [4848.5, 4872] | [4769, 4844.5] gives 0.060 mag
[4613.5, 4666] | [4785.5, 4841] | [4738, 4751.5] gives 0.046 mag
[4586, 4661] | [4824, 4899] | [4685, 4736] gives 0.061 mag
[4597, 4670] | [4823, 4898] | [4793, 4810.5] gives 0.046 mag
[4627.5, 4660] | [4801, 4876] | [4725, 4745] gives 0.039 mag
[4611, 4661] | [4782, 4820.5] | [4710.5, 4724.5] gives -0.043 mag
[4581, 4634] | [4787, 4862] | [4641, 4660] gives 0.112 mag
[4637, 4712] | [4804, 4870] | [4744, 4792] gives 0.073 mag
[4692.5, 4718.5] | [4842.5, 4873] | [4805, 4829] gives 0.010 mag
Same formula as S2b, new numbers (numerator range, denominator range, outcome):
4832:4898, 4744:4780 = 1.11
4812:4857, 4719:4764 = 1.08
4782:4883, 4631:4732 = 1.05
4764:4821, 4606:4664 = 0.98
